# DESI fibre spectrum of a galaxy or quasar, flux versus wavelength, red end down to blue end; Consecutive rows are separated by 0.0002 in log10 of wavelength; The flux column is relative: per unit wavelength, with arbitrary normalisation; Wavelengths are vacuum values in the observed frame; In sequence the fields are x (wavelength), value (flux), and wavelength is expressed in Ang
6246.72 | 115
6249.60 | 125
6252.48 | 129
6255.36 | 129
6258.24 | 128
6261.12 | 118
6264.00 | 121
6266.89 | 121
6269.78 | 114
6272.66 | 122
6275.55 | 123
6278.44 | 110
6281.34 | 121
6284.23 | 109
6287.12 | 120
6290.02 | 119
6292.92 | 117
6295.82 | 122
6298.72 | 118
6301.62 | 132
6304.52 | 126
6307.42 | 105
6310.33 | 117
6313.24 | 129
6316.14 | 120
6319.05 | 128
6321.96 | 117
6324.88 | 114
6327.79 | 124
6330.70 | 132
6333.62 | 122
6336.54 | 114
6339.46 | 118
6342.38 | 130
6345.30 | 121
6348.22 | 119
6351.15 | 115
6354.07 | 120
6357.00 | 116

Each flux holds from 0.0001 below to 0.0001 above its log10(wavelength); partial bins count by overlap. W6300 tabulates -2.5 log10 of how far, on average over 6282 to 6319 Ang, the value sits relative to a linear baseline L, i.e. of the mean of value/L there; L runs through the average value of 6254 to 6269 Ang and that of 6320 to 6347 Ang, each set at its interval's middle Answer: 0.02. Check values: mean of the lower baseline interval 123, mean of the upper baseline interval 121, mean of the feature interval 120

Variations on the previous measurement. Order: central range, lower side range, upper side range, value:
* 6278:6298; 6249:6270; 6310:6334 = 0.05 mag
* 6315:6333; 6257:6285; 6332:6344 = -0.02 mag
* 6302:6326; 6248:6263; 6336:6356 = 0.02 mag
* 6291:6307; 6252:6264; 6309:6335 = 0.02 mag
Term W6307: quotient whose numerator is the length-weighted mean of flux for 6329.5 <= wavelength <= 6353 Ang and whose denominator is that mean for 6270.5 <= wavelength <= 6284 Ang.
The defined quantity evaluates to 1.03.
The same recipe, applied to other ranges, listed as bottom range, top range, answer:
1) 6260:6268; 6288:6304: 1.01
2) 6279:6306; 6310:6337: 1.02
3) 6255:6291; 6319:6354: 1.01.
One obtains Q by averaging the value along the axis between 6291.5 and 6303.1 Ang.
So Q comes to 122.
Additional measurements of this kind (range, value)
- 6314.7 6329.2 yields 121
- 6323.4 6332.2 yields 123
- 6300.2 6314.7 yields 122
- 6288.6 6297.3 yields 119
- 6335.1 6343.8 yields 121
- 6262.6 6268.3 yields 121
